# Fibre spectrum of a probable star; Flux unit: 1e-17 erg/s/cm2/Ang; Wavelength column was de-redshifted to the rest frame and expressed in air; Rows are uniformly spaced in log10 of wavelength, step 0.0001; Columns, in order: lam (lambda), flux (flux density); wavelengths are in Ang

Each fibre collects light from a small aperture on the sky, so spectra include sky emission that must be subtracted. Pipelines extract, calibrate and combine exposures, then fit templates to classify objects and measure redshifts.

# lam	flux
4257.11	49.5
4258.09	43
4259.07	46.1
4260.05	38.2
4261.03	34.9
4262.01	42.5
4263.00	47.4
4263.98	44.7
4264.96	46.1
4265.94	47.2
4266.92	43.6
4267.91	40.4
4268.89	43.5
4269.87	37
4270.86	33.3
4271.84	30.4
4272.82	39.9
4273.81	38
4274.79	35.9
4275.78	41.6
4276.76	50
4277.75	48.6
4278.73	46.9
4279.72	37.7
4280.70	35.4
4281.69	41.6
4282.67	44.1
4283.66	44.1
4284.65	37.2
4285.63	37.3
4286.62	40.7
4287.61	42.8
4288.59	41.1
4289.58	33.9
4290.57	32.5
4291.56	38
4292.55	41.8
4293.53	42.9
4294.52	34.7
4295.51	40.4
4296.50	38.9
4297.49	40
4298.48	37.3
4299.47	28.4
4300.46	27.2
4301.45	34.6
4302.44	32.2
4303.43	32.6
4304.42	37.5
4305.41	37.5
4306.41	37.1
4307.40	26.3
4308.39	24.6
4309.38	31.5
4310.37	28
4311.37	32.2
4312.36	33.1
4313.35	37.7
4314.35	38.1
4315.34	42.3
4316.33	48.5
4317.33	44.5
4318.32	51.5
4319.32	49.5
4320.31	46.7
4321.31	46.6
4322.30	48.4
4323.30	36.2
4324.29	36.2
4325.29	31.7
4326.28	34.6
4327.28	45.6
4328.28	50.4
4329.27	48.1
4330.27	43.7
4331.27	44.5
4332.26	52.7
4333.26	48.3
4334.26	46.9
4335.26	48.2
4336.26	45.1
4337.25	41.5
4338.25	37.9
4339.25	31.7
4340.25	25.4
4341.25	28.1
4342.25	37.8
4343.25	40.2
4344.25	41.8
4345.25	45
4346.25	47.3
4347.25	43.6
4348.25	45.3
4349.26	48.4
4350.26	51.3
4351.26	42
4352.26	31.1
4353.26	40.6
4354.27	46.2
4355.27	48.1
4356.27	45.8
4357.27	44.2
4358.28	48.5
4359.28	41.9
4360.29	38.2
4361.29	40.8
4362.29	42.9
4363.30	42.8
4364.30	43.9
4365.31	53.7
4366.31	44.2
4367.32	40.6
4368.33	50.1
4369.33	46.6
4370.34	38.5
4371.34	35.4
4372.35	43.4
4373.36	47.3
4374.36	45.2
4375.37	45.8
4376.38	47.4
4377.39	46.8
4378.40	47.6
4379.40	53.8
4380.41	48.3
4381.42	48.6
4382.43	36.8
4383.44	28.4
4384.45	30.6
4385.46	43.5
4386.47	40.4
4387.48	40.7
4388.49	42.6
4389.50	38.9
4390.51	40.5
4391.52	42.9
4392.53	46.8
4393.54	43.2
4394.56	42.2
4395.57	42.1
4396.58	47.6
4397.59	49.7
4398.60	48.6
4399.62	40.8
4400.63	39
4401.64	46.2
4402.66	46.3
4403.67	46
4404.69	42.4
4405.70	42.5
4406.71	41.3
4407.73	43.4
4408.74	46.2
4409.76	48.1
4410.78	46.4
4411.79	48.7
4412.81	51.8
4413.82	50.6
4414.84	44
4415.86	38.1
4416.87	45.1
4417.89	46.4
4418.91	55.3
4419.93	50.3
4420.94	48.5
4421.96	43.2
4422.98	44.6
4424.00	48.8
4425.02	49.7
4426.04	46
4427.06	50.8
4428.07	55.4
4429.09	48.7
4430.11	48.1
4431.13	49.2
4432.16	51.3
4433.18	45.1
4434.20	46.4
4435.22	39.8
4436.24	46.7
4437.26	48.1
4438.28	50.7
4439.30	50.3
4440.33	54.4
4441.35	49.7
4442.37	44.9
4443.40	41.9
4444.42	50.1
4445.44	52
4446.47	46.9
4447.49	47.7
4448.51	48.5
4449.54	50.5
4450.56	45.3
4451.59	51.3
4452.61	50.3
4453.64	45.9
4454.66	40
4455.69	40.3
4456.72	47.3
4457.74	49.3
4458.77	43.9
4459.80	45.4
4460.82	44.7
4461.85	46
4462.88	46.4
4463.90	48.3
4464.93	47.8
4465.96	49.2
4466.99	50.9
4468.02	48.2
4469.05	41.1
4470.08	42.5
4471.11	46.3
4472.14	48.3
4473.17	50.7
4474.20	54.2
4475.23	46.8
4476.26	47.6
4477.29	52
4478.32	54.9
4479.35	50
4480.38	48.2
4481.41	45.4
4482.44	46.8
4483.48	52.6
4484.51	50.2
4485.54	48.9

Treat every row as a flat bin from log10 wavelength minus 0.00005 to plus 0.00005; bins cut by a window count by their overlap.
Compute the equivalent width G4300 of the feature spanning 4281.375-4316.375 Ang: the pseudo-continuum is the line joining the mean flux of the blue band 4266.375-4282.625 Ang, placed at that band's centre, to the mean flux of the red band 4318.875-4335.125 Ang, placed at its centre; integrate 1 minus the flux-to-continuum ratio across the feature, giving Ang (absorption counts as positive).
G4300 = 4.8 Ang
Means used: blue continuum 40.4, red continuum 44.5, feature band 36.5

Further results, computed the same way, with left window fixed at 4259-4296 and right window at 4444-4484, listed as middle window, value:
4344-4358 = -0.34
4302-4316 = 2.67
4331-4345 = 0.70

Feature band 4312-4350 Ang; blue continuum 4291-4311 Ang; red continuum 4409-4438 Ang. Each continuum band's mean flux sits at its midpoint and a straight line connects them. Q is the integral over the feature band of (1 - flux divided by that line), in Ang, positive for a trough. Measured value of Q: -4.9 Ang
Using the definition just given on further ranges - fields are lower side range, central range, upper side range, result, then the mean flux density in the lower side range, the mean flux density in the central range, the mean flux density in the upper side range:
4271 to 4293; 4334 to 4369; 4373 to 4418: -0.1 Ang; 39.9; 42.6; 44.2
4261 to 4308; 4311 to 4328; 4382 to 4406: -0.7 Ang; 38.9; 41.6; 42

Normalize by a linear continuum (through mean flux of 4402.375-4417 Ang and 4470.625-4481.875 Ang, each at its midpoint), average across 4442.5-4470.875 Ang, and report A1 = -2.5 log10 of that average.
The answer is 0.037 mag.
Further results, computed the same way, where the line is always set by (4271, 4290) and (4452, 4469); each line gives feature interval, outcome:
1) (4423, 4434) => -0.09 mag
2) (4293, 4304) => 0.16 mag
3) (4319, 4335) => -0.06 mag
